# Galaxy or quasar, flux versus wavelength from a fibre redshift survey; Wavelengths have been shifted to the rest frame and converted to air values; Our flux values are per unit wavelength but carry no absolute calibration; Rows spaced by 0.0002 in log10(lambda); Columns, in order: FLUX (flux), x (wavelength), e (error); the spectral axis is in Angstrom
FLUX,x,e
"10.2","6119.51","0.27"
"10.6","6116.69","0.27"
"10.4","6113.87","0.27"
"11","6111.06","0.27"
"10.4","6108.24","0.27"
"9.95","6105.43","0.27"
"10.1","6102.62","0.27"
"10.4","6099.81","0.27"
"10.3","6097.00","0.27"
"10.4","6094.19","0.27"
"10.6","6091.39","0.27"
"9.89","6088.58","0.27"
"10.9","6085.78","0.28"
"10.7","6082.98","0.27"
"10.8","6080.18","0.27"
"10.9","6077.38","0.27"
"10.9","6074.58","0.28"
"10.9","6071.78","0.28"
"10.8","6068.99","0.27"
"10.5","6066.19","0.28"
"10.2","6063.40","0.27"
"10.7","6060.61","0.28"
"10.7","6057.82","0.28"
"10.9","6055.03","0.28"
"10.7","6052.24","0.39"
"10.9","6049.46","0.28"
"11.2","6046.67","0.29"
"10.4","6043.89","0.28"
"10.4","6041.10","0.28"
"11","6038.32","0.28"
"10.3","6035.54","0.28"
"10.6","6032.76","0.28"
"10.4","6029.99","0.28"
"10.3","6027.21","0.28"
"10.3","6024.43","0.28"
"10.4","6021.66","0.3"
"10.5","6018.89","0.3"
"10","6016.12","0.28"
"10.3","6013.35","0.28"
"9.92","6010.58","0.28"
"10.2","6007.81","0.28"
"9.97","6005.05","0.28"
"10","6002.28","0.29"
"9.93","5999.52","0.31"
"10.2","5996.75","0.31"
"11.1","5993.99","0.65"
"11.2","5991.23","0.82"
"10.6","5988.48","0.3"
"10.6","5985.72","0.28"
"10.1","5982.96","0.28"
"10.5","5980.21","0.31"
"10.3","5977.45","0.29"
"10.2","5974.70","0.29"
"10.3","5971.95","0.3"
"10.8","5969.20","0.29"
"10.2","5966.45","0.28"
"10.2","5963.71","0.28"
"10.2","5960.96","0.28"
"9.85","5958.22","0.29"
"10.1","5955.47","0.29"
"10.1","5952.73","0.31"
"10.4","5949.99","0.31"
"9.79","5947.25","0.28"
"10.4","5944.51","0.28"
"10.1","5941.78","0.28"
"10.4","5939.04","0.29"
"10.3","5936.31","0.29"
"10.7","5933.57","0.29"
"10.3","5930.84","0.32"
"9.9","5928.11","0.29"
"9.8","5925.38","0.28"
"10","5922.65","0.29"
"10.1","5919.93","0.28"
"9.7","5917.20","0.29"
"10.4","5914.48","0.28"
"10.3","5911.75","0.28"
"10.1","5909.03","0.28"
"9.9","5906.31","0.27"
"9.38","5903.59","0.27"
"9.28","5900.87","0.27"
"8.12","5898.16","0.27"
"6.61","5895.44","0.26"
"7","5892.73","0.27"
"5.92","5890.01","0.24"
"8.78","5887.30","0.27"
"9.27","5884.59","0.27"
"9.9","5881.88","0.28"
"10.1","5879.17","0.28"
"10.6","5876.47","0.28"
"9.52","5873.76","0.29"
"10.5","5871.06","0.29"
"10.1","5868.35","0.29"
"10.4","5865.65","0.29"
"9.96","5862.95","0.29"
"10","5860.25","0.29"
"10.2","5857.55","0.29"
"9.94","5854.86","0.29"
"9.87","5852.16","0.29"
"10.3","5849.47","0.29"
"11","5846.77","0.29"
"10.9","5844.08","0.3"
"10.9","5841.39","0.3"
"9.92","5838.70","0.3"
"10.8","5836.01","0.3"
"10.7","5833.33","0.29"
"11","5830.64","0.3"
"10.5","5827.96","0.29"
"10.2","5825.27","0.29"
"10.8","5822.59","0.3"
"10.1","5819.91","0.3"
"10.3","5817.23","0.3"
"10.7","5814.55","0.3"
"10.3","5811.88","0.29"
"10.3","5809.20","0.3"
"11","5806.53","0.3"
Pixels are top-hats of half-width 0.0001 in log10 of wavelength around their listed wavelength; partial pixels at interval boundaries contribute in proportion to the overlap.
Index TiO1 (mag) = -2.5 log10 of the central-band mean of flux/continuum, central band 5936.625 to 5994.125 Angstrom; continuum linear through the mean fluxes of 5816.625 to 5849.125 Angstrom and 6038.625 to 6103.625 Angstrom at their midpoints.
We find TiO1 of 0.03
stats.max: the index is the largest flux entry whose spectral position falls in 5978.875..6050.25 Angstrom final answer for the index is 11.2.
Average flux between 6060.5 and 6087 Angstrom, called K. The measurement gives 10.7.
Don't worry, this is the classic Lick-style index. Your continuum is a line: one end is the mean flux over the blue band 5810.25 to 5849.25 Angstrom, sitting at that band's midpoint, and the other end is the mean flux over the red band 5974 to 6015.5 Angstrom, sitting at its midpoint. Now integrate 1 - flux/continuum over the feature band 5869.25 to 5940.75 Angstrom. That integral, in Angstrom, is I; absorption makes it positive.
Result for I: 6.5 Angstrom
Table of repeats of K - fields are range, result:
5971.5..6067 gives 10.5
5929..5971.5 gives 10.3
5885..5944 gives 9.4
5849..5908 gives 9.34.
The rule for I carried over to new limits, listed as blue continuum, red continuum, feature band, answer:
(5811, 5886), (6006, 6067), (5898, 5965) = 2.3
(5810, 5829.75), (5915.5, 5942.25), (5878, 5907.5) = 4.8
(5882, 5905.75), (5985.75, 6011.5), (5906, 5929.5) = -3.6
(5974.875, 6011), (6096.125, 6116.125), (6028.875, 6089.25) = -1.8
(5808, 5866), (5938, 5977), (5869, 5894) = 3.0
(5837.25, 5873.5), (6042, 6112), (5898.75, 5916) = 0.9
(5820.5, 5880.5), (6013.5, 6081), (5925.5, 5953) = 0.7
